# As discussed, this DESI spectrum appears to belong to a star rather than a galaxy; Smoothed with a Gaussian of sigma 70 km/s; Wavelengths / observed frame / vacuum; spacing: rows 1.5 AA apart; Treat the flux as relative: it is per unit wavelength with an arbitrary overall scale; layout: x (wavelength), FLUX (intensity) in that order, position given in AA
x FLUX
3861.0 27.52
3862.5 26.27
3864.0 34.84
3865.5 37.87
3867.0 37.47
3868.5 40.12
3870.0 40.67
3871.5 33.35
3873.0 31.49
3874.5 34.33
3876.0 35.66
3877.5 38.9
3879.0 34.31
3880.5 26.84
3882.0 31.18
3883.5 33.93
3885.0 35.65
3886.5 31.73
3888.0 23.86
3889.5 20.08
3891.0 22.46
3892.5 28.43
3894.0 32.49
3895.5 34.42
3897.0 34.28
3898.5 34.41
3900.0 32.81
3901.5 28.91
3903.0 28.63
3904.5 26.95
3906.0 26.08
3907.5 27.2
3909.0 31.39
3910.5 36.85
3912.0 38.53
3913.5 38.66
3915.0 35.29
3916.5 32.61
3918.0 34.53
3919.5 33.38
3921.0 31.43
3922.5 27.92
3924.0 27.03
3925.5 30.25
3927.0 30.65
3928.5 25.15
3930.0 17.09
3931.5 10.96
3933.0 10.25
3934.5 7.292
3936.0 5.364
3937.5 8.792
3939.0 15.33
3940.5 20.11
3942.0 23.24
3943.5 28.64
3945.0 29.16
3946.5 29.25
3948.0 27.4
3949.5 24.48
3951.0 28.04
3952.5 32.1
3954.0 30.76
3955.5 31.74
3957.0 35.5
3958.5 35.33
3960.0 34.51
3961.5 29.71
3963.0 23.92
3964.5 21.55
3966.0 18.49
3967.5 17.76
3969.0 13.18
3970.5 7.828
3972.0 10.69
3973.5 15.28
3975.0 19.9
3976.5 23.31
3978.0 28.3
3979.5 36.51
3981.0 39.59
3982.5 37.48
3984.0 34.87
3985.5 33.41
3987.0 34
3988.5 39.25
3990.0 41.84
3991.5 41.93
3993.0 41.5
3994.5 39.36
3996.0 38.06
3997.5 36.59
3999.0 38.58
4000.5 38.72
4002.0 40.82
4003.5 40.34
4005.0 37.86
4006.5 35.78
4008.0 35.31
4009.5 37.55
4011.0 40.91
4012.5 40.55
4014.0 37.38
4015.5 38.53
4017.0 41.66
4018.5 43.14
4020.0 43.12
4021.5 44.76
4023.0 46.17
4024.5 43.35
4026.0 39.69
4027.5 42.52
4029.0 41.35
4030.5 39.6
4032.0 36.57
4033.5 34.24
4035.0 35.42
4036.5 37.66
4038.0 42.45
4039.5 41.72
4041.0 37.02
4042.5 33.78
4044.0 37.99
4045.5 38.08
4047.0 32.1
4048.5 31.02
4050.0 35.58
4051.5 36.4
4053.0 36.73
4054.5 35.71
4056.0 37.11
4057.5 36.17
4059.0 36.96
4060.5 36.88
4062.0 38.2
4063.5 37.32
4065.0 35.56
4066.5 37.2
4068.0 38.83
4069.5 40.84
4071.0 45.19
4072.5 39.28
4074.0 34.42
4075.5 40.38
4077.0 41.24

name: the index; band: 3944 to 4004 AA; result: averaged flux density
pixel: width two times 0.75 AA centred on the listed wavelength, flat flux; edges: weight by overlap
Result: 30.5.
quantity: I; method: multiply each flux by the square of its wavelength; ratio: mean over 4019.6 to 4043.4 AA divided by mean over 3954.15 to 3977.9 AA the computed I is 1.80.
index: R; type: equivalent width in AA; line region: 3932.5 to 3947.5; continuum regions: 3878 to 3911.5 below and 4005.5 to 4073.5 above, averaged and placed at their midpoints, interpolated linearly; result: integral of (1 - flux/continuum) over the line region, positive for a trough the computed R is 6.8 AA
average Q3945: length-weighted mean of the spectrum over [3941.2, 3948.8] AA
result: 27.5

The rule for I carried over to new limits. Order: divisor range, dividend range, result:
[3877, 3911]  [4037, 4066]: 1.31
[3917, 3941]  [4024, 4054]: 1.89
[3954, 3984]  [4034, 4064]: 1.49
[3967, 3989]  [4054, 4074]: 1.52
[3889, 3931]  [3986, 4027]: 1.38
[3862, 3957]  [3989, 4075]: 1.42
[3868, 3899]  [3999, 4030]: 1.34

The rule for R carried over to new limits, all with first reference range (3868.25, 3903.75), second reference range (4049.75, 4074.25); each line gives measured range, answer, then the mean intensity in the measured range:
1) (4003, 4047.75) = -3.4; 39.2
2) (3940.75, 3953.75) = 2.4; 27.6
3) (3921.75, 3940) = 8.4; 18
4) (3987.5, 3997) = -1.3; 40.1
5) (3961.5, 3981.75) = 7.7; 21.6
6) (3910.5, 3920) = -0.8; 35.7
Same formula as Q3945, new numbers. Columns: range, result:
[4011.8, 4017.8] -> 39.6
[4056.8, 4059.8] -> 36.6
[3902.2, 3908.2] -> 27.2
